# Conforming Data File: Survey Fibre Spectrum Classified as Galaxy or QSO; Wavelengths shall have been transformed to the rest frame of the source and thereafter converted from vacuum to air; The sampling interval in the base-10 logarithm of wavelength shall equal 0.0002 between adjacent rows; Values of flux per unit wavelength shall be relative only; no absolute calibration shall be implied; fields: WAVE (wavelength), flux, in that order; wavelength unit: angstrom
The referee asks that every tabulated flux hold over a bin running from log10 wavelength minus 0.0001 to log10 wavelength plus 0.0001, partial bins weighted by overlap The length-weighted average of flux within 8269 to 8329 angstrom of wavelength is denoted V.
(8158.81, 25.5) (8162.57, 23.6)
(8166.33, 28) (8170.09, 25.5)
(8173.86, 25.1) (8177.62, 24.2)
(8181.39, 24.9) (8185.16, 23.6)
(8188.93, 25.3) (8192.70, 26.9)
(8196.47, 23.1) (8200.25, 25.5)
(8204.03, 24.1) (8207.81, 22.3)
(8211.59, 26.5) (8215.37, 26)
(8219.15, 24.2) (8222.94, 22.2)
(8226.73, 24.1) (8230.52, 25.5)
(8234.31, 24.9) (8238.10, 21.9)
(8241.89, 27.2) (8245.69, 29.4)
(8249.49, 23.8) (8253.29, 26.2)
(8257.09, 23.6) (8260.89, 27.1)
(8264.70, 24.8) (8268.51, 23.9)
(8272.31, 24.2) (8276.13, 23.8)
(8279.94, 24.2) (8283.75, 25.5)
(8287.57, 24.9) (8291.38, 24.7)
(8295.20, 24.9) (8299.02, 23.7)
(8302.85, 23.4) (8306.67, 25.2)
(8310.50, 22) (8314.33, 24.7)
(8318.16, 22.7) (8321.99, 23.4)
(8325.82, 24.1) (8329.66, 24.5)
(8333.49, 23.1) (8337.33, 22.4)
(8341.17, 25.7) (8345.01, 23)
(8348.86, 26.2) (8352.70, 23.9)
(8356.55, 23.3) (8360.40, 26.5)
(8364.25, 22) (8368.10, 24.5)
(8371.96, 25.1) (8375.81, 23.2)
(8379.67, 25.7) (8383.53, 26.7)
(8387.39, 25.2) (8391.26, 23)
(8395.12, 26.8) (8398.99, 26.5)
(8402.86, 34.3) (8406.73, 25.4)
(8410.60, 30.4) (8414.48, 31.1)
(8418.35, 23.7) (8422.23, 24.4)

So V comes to 24.1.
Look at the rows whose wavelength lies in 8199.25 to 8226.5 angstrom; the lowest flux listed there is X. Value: 22.2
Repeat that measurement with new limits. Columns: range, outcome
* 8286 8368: 22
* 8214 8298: 21.9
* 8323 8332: 24.1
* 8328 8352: 22.4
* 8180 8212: 22.3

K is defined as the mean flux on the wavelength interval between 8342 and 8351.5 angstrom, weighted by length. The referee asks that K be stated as 24.7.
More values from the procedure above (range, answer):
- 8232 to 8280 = 25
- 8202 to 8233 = 24.4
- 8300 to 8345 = 23.7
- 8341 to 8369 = 24.3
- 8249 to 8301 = 24.7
